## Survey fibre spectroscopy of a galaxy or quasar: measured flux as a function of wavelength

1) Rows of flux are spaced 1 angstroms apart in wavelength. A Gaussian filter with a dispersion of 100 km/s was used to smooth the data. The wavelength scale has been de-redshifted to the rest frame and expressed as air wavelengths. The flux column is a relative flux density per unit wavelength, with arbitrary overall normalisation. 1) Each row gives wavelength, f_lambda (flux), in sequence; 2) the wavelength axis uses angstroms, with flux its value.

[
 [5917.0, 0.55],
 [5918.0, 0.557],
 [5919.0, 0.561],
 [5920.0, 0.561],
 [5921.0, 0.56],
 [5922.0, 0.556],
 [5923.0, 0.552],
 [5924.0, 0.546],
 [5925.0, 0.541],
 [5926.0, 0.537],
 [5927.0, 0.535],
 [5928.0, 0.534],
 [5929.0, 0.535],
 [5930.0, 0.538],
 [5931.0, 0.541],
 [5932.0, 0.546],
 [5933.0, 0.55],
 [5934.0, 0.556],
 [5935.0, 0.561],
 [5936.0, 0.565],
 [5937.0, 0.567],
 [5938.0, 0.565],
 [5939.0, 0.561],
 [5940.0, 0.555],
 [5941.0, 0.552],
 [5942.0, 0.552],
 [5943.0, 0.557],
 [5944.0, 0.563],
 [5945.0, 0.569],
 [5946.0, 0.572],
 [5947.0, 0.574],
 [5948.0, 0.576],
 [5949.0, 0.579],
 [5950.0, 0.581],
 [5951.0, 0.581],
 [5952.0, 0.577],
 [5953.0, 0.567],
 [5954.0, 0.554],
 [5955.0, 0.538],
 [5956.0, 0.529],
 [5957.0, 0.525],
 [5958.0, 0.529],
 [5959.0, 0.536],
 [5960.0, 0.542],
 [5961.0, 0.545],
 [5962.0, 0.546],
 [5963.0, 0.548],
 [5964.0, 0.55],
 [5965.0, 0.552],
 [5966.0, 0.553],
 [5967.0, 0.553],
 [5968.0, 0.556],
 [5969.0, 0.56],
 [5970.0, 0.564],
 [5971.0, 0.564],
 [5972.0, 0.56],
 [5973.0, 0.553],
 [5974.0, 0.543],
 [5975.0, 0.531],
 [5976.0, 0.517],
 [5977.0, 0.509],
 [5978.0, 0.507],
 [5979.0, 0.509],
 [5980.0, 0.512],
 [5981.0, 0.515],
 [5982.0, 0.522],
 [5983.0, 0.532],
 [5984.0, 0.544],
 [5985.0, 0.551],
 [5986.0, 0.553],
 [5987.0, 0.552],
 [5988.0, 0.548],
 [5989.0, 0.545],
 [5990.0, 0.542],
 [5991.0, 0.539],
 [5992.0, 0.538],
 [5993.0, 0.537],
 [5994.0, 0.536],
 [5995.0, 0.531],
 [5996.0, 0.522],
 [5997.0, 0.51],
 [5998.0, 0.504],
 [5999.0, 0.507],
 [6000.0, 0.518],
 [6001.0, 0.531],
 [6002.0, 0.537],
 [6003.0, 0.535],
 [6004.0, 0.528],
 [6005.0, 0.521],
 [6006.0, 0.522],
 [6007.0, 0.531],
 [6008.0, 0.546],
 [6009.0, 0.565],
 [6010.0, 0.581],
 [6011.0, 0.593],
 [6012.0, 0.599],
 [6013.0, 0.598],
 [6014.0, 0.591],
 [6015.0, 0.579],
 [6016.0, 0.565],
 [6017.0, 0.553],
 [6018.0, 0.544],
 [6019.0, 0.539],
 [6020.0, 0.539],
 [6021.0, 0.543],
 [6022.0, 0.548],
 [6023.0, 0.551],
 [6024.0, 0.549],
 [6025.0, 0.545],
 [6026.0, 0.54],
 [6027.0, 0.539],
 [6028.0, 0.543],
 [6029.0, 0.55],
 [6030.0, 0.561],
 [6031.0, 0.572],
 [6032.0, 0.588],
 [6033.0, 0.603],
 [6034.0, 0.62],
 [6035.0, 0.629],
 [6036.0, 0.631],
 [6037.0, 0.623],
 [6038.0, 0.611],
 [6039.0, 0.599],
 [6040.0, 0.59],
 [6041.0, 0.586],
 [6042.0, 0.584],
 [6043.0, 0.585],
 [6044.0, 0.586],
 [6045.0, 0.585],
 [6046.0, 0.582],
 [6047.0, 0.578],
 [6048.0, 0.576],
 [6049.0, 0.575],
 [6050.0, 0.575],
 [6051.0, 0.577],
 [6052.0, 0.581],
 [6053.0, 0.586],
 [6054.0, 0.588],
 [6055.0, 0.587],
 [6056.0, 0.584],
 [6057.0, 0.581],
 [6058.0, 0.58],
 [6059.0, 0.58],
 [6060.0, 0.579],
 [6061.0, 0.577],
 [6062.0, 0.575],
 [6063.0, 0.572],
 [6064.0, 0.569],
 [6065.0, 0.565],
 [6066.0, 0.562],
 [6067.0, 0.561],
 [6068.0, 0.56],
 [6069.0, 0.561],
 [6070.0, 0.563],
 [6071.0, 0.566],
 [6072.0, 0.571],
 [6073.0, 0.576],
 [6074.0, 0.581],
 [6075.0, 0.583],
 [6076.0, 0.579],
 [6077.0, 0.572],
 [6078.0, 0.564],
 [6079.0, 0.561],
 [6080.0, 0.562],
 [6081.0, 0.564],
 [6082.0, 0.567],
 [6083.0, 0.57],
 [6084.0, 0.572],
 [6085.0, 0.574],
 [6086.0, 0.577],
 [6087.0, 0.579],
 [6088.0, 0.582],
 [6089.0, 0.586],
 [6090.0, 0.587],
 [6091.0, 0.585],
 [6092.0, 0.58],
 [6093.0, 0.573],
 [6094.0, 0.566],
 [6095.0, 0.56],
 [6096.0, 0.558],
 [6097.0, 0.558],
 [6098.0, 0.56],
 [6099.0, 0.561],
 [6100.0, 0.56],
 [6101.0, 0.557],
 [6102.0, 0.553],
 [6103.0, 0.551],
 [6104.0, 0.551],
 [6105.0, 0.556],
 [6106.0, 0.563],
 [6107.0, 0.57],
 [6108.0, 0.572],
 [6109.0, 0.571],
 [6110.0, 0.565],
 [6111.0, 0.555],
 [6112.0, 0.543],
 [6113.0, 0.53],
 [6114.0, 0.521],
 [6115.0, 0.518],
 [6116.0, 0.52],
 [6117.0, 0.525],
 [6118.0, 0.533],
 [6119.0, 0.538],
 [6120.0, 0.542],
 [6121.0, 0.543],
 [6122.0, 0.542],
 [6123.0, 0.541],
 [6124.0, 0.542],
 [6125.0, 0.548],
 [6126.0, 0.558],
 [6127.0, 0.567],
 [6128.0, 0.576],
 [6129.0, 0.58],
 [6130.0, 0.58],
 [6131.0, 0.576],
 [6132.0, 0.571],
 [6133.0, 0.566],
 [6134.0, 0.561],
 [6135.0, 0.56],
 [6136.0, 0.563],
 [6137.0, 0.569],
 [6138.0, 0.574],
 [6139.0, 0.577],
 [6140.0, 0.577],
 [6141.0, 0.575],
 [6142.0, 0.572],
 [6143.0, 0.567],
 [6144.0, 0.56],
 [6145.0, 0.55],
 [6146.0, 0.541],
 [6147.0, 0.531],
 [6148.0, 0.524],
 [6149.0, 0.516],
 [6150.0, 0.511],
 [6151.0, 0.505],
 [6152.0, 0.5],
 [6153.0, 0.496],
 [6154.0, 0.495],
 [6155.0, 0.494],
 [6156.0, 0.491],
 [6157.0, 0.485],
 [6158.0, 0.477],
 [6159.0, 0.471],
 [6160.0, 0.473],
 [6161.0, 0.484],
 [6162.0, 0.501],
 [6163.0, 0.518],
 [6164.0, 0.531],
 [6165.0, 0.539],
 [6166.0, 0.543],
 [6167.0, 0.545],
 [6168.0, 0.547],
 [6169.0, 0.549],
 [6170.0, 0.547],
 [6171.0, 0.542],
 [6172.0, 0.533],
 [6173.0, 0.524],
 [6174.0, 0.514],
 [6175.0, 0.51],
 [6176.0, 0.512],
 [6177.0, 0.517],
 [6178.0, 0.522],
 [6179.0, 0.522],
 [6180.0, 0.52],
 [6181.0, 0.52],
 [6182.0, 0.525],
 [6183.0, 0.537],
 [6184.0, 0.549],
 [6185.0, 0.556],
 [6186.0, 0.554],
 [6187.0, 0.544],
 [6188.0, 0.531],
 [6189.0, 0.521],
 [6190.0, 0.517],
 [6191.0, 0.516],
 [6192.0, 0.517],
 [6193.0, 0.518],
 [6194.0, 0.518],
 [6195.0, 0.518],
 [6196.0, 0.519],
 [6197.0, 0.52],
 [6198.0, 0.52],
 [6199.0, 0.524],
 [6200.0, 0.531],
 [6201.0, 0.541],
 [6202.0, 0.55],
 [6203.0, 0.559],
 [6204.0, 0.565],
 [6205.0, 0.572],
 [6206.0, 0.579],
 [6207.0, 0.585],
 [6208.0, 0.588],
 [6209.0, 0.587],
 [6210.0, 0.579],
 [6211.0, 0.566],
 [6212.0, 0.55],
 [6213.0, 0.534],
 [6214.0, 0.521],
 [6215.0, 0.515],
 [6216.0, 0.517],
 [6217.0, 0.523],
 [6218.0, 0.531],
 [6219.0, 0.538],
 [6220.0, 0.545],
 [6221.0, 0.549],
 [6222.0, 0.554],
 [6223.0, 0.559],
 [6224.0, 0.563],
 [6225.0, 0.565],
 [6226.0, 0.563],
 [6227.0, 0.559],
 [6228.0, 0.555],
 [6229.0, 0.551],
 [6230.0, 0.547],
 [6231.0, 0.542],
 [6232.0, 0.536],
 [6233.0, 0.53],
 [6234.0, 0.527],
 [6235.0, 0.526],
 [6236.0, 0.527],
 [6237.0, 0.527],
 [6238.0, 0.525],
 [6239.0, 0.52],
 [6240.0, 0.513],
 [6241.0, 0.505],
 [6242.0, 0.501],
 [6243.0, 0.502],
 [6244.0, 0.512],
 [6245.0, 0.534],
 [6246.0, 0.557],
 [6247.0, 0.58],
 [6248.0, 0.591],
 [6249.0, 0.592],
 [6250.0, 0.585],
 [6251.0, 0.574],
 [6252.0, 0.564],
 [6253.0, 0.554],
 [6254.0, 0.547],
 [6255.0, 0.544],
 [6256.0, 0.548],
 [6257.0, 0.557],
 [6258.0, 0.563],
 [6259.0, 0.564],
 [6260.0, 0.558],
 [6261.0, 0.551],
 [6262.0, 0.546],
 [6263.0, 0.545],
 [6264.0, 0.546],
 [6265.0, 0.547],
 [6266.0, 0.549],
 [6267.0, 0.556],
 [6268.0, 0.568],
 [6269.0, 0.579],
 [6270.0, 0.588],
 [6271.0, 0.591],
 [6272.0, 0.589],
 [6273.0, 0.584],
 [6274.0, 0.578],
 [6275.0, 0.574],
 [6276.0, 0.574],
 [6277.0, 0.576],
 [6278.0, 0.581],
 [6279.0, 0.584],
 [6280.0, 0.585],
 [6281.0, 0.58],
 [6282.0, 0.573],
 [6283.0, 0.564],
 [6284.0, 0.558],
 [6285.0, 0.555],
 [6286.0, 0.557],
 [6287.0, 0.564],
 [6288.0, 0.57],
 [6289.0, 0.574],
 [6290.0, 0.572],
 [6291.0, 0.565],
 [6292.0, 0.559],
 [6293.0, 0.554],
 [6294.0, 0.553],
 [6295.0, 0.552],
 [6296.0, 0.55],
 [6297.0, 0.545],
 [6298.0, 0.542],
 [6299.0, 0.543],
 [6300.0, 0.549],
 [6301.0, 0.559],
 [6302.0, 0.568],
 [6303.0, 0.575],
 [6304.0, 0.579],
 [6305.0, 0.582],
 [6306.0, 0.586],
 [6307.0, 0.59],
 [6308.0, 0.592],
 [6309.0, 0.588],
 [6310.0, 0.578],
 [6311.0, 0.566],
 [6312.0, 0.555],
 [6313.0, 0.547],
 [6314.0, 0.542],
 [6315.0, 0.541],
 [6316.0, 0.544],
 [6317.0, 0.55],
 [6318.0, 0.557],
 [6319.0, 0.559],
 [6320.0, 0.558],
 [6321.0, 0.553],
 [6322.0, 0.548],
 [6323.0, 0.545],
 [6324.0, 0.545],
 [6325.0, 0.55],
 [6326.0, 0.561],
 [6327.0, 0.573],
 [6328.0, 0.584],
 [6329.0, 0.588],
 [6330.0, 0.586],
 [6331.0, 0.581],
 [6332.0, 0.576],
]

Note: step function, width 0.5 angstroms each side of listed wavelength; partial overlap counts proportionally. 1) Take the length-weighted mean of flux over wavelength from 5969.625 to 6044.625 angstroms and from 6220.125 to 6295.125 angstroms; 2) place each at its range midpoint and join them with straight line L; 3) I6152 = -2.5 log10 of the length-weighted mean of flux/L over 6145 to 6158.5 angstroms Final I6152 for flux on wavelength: 0.099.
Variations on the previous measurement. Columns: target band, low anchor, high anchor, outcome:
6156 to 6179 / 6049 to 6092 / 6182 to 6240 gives 0.070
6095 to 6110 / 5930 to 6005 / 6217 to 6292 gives -0.021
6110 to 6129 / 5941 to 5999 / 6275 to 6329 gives 0.020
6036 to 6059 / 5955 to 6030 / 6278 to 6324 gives -0.079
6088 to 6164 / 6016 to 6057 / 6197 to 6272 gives 0.037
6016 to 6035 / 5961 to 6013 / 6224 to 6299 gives -0.033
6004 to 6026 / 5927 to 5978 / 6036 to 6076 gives 0.025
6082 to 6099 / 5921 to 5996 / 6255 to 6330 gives -0.036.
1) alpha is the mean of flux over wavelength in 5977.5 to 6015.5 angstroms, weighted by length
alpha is 0.54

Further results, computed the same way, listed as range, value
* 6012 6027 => 0.557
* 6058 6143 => 0.563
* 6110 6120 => 0.534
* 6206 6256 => 0.546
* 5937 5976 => 0.555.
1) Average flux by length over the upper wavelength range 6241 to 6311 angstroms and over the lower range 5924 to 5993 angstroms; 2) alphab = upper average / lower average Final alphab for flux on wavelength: 1.03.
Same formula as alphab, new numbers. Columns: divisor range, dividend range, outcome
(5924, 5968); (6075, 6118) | 1.01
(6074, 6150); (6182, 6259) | 0.97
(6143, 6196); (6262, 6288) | 1.09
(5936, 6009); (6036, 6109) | 1.06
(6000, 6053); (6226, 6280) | 0.97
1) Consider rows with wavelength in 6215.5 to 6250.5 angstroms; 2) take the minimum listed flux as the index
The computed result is 0.501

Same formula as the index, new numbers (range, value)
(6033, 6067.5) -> 0.561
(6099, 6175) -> 0.471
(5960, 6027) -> 0.504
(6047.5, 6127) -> 0.518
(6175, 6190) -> 0.51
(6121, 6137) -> 0.541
